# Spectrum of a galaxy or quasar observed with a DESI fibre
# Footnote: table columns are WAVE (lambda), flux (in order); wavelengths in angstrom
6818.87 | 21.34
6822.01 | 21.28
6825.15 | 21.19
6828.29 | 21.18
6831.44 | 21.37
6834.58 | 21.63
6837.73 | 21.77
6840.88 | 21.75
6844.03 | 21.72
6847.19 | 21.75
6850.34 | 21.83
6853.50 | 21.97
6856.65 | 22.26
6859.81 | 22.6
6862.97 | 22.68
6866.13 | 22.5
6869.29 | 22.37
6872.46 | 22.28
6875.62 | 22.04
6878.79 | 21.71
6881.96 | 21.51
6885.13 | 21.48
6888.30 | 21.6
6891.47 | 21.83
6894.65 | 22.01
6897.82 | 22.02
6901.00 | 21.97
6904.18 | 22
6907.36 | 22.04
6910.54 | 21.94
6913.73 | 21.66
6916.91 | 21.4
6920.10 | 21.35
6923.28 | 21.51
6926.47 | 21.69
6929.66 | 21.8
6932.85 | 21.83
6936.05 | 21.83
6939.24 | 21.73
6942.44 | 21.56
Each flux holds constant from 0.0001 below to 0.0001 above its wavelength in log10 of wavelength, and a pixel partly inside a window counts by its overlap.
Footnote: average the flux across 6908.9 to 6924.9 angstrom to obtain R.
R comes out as 21.6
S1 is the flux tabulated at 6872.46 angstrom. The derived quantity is 22.28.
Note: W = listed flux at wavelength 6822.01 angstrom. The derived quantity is 21.28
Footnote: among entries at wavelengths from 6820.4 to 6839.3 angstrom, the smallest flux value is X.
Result 21.18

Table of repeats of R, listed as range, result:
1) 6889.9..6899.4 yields 22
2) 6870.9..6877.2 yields 22.2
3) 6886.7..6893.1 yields 21.7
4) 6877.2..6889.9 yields 21.6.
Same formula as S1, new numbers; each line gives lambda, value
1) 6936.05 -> 21.83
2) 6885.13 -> 21.48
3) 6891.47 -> 21.83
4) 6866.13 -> 22.5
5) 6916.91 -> 21.4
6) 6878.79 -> 21.71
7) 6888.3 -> 21.6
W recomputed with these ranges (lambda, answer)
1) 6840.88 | 21.75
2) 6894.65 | 22.01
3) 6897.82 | 22.02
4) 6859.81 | 22.6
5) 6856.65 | 22.26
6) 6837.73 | 21.77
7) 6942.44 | 21.56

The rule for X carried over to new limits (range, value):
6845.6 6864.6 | 21.75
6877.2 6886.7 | 21.48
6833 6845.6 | 21.63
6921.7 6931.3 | 21.51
